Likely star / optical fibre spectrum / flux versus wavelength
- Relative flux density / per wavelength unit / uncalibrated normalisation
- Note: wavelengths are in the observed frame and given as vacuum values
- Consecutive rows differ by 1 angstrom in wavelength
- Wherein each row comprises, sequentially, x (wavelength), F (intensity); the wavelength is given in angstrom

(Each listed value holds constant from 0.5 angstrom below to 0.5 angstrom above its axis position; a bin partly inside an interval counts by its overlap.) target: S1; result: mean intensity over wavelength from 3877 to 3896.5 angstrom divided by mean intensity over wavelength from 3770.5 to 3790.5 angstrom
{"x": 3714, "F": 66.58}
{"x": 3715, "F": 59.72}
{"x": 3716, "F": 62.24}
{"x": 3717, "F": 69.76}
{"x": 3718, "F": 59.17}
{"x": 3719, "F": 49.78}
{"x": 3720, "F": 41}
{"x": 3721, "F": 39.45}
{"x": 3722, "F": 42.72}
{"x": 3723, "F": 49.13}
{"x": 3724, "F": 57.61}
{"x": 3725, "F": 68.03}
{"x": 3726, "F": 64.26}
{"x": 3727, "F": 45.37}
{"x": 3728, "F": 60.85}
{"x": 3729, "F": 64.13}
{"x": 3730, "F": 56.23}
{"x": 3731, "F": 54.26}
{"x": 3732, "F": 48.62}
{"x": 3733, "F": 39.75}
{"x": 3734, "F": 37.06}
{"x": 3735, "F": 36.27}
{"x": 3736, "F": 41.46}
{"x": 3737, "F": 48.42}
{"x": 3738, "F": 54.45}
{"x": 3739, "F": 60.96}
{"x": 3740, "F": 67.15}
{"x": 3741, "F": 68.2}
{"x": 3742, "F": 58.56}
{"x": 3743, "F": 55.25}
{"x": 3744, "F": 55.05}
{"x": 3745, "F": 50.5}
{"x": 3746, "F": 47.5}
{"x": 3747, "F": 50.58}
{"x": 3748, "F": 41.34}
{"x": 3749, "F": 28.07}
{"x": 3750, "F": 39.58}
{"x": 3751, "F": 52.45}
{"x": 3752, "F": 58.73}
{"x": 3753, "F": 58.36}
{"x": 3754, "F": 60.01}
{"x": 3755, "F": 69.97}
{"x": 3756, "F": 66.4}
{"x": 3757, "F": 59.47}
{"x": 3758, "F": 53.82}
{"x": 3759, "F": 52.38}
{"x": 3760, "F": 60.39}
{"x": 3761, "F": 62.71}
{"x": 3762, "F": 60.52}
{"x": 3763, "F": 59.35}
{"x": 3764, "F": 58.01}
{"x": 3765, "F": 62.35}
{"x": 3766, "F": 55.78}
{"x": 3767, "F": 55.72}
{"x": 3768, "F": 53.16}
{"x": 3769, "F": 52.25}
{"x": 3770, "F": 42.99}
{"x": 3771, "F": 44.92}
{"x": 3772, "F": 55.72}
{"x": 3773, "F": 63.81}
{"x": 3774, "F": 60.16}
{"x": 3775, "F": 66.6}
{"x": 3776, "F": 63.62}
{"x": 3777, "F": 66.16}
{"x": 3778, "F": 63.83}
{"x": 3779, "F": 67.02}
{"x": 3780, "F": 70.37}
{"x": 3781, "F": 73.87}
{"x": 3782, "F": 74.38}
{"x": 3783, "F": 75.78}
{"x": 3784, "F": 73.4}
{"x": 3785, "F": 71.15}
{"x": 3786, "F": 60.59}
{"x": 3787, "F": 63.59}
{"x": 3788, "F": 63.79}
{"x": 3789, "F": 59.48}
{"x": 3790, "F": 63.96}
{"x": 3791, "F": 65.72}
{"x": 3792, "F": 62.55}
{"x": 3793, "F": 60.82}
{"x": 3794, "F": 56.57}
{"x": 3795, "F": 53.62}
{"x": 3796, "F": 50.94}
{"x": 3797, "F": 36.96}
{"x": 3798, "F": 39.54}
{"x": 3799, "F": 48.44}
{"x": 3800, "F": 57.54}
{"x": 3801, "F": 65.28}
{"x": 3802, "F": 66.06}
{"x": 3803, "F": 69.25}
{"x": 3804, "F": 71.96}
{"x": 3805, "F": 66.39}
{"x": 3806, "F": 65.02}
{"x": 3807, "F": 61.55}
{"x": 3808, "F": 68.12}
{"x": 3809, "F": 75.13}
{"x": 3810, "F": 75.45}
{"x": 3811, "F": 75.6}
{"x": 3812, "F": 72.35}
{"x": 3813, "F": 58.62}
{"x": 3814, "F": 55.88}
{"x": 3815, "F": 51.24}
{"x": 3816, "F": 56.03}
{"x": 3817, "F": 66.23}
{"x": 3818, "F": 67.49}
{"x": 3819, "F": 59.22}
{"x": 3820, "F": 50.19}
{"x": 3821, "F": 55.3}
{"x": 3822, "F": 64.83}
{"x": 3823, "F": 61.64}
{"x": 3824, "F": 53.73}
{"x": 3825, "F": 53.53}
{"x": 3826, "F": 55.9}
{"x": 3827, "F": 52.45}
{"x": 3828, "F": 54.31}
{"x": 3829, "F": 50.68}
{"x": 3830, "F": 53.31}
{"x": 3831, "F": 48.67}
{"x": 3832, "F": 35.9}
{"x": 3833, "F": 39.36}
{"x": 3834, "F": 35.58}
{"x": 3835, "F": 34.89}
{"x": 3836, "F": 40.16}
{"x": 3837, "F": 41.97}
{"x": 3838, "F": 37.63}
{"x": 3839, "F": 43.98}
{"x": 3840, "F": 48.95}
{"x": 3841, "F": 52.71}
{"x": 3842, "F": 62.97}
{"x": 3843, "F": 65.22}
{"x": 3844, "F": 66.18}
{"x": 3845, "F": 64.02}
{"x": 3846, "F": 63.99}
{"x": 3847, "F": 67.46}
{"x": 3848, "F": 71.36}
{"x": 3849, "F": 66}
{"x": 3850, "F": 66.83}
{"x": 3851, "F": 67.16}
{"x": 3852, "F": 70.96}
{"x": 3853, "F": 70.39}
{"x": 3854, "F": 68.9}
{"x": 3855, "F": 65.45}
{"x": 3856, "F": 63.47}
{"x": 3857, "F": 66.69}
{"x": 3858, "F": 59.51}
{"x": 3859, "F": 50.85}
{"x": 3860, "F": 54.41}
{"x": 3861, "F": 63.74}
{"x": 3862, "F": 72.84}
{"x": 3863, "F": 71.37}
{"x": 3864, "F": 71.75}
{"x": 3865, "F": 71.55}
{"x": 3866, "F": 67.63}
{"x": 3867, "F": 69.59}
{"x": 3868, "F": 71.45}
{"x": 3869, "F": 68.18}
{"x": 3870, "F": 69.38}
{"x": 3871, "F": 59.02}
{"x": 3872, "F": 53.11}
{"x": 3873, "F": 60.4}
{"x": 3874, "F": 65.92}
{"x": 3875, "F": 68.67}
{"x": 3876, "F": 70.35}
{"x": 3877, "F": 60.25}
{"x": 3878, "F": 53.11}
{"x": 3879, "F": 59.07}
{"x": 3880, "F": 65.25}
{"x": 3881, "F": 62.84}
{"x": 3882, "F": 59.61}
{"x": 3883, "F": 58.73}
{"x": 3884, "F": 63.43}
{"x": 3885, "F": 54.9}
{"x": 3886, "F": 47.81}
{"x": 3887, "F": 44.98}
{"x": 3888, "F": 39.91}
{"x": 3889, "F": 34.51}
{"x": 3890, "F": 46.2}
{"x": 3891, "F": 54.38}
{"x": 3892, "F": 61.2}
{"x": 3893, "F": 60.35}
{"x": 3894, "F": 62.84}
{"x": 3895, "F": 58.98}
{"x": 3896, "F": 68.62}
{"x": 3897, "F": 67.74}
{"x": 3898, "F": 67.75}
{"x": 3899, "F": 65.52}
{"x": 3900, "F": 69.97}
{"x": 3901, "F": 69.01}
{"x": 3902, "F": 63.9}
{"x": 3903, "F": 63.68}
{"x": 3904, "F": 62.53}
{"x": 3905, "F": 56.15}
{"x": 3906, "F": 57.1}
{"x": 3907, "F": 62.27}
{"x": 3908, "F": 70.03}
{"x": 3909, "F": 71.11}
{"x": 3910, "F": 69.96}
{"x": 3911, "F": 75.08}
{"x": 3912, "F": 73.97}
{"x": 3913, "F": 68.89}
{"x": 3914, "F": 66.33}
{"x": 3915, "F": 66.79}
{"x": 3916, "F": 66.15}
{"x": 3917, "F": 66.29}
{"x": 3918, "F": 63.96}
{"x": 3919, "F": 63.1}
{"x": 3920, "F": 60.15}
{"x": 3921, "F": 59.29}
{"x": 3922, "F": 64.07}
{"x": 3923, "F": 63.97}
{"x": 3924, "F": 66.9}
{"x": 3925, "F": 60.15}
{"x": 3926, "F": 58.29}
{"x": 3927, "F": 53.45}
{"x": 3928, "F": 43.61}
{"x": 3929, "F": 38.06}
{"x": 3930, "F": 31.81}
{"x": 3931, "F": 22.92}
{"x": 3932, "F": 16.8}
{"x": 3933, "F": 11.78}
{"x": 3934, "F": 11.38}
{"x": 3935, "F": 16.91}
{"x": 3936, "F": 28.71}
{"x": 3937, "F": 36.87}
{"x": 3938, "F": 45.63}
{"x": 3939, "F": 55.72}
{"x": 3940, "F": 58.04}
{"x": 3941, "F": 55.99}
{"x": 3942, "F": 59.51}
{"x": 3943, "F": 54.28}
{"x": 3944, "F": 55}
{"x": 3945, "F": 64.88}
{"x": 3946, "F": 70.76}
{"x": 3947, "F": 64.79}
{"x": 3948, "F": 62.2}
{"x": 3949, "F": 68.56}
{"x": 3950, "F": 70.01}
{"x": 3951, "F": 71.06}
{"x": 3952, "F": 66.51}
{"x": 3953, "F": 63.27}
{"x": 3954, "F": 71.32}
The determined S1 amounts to 0.9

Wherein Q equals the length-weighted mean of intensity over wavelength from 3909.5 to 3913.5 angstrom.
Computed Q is 72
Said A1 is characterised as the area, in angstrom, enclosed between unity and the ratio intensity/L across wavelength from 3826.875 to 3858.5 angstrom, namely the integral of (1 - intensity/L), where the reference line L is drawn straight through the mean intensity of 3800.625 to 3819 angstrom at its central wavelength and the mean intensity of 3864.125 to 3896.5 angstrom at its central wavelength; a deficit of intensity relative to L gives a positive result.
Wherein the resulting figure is 3.4 angstrom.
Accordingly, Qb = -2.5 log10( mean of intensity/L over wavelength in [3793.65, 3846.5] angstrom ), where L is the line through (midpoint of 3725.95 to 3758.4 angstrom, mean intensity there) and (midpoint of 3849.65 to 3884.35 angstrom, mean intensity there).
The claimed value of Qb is 0.07 mag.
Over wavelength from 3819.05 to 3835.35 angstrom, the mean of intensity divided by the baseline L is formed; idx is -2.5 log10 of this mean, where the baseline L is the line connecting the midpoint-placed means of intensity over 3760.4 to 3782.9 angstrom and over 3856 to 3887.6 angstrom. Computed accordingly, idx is 0.22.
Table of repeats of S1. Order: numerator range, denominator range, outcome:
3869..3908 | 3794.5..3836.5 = 1.06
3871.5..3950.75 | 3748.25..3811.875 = 0.94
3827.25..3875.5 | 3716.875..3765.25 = 1.10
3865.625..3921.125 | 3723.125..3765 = 1.14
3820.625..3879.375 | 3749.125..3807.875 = 0.99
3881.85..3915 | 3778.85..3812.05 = 0.96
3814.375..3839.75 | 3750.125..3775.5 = 0.88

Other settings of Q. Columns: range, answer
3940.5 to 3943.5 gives 56.6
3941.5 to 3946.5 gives 60.9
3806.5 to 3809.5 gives 68.3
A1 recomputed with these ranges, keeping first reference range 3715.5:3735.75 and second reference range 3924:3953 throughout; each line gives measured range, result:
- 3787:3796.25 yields -1.6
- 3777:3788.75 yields -4.0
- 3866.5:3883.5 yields -4.5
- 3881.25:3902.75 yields -3.7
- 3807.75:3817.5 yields -2.8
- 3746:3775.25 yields -2.0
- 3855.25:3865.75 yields -3.1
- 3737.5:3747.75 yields -0.9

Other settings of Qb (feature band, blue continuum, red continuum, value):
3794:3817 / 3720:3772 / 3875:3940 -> -0.13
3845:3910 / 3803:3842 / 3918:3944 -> -0.23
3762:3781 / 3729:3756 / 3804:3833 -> -0.09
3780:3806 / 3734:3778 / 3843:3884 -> -0.07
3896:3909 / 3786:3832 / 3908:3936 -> -0.20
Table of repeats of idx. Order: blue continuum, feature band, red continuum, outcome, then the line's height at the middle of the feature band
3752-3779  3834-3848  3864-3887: 0.16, 61.4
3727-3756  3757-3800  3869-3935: -0.12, 53.6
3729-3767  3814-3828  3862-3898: 0.01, 57.8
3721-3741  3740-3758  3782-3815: 0.02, 55.3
